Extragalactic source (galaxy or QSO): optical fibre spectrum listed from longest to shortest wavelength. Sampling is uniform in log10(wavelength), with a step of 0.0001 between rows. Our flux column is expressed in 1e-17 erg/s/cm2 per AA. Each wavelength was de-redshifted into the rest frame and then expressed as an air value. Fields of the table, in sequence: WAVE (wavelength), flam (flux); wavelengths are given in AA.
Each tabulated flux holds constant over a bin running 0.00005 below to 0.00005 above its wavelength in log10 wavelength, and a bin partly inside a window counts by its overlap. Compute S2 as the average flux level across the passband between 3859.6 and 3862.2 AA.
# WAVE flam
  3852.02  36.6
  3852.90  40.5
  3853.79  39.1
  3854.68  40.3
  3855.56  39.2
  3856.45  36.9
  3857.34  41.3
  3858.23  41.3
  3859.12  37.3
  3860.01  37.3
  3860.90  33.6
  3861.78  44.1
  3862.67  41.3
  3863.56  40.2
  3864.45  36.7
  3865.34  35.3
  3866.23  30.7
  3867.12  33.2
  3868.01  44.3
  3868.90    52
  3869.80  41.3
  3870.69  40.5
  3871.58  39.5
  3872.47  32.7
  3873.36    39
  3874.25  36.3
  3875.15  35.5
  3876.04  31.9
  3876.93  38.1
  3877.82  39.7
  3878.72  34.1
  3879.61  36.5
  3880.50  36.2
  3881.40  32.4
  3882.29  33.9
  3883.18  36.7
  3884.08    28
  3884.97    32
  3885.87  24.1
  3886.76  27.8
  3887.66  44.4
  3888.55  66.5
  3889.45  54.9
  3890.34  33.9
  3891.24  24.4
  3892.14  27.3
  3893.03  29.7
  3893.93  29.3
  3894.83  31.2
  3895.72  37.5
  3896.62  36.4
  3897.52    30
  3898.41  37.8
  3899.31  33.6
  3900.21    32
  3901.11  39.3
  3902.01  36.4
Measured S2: 38.4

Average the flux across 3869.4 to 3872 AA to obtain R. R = 40.5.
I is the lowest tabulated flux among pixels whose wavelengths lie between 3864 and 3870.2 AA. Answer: 30.7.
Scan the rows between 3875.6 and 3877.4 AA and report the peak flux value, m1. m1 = 38.1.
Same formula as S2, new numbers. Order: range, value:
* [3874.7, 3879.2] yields 35.9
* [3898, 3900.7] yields 34.4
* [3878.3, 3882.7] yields 34.7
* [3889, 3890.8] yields 44.3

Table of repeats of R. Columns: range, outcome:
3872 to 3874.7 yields 36.1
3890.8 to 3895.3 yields 28.5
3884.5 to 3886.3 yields 28.1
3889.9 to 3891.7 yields 29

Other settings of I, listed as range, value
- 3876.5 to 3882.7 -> 32.4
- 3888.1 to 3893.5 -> 24.4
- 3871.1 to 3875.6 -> 32.7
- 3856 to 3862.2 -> 33.6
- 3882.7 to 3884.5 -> 28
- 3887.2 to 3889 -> 44.4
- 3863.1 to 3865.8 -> 35.3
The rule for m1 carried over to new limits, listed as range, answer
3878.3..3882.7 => 36.5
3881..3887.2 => 36.7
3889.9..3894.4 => 33.9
